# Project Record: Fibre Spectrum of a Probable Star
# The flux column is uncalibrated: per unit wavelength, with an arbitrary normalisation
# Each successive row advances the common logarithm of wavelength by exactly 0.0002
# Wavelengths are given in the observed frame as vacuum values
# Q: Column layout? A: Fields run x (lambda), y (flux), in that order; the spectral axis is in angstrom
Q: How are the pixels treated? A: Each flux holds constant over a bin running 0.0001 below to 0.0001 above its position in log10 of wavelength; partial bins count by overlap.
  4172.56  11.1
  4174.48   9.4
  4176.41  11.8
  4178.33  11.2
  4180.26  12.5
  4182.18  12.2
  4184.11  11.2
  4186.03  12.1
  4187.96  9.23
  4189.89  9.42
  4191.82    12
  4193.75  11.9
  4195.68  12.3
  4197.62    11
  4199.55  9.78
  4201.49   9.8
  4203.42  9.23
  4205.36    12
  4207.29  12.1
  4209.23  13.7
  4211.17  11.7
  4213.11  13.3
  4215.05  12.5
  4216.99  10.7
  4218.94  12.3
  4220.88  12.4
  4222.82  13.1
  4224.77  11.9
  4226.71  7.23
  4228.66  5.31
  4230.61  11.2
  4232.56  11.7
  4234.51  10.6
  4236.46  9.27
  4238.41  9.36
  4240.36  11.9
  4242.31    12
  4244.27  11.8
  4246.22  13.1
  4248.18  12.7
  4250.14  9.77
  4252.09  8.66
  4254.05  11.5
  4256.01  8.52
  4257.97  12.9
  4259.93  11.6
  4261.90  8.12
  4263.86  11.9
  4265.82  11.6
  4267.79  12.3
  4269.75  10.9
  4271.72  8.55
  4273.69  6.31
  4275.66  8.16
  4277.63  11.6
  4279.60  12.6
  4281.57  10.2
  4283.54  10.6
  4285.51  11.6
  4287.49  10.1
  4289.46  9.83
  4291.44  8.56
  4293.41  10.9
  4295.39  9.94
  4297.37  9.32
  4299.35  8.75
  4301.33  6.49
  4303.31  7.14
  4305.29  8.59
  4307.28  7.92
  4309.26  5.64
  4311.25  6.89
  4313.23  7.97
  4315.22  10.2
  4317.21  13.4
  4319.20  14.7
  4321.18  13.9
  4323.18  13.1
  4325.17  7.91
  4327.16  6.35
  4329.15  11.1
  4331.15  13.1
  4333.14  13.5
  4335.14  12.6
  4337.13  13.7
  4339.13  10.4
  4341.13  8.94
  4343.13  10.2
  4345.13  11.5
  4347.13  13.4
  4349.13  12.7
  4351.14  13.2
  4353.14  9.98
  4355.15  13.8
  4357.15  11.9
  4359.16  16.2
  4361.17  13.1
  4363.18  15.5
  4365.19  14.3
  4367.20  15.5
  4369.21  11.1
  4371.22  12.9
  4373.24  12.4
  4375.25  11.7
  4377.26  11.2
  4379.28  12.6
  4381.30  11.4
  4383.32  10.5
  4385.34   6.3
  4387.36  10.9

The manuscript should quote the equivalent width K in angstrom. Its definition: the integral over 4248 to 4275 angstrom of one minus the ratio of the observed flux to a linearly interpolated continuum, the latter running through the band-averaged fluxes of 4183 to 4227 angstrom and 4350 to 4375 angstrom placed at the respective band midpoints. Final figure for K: 4.0 angstrom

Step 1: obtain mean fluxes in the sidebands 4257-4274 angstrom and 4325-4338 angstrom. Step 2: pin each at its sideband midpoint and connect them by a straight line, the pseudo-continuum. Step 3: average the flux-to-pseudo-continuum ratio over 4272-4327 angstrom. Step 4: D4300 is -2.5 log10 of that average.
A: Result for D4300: 0.14 mag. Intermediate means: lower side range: 10.6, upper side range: 11.4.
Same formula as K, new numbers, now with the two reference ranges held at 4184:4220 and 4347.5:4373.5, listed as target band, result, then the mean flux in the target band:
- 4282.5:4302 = 4.4 angstrom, 9.66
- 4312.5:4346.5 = 4.1 angstrom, 11.4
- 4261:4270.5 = 0.9 angstrom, 11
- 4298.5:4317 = 6.9 angstrom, 7.96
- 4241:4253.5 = 0.6 angstrom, 11.4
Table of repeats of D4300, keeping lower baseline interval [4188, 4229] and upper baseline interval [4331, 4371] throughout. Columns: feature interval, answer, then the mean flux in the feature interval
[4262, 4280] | 0.16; 10.3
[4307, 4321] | 0.24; 9.88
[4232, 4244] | 0.06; 10.8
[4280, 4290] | 0.13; 10.6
